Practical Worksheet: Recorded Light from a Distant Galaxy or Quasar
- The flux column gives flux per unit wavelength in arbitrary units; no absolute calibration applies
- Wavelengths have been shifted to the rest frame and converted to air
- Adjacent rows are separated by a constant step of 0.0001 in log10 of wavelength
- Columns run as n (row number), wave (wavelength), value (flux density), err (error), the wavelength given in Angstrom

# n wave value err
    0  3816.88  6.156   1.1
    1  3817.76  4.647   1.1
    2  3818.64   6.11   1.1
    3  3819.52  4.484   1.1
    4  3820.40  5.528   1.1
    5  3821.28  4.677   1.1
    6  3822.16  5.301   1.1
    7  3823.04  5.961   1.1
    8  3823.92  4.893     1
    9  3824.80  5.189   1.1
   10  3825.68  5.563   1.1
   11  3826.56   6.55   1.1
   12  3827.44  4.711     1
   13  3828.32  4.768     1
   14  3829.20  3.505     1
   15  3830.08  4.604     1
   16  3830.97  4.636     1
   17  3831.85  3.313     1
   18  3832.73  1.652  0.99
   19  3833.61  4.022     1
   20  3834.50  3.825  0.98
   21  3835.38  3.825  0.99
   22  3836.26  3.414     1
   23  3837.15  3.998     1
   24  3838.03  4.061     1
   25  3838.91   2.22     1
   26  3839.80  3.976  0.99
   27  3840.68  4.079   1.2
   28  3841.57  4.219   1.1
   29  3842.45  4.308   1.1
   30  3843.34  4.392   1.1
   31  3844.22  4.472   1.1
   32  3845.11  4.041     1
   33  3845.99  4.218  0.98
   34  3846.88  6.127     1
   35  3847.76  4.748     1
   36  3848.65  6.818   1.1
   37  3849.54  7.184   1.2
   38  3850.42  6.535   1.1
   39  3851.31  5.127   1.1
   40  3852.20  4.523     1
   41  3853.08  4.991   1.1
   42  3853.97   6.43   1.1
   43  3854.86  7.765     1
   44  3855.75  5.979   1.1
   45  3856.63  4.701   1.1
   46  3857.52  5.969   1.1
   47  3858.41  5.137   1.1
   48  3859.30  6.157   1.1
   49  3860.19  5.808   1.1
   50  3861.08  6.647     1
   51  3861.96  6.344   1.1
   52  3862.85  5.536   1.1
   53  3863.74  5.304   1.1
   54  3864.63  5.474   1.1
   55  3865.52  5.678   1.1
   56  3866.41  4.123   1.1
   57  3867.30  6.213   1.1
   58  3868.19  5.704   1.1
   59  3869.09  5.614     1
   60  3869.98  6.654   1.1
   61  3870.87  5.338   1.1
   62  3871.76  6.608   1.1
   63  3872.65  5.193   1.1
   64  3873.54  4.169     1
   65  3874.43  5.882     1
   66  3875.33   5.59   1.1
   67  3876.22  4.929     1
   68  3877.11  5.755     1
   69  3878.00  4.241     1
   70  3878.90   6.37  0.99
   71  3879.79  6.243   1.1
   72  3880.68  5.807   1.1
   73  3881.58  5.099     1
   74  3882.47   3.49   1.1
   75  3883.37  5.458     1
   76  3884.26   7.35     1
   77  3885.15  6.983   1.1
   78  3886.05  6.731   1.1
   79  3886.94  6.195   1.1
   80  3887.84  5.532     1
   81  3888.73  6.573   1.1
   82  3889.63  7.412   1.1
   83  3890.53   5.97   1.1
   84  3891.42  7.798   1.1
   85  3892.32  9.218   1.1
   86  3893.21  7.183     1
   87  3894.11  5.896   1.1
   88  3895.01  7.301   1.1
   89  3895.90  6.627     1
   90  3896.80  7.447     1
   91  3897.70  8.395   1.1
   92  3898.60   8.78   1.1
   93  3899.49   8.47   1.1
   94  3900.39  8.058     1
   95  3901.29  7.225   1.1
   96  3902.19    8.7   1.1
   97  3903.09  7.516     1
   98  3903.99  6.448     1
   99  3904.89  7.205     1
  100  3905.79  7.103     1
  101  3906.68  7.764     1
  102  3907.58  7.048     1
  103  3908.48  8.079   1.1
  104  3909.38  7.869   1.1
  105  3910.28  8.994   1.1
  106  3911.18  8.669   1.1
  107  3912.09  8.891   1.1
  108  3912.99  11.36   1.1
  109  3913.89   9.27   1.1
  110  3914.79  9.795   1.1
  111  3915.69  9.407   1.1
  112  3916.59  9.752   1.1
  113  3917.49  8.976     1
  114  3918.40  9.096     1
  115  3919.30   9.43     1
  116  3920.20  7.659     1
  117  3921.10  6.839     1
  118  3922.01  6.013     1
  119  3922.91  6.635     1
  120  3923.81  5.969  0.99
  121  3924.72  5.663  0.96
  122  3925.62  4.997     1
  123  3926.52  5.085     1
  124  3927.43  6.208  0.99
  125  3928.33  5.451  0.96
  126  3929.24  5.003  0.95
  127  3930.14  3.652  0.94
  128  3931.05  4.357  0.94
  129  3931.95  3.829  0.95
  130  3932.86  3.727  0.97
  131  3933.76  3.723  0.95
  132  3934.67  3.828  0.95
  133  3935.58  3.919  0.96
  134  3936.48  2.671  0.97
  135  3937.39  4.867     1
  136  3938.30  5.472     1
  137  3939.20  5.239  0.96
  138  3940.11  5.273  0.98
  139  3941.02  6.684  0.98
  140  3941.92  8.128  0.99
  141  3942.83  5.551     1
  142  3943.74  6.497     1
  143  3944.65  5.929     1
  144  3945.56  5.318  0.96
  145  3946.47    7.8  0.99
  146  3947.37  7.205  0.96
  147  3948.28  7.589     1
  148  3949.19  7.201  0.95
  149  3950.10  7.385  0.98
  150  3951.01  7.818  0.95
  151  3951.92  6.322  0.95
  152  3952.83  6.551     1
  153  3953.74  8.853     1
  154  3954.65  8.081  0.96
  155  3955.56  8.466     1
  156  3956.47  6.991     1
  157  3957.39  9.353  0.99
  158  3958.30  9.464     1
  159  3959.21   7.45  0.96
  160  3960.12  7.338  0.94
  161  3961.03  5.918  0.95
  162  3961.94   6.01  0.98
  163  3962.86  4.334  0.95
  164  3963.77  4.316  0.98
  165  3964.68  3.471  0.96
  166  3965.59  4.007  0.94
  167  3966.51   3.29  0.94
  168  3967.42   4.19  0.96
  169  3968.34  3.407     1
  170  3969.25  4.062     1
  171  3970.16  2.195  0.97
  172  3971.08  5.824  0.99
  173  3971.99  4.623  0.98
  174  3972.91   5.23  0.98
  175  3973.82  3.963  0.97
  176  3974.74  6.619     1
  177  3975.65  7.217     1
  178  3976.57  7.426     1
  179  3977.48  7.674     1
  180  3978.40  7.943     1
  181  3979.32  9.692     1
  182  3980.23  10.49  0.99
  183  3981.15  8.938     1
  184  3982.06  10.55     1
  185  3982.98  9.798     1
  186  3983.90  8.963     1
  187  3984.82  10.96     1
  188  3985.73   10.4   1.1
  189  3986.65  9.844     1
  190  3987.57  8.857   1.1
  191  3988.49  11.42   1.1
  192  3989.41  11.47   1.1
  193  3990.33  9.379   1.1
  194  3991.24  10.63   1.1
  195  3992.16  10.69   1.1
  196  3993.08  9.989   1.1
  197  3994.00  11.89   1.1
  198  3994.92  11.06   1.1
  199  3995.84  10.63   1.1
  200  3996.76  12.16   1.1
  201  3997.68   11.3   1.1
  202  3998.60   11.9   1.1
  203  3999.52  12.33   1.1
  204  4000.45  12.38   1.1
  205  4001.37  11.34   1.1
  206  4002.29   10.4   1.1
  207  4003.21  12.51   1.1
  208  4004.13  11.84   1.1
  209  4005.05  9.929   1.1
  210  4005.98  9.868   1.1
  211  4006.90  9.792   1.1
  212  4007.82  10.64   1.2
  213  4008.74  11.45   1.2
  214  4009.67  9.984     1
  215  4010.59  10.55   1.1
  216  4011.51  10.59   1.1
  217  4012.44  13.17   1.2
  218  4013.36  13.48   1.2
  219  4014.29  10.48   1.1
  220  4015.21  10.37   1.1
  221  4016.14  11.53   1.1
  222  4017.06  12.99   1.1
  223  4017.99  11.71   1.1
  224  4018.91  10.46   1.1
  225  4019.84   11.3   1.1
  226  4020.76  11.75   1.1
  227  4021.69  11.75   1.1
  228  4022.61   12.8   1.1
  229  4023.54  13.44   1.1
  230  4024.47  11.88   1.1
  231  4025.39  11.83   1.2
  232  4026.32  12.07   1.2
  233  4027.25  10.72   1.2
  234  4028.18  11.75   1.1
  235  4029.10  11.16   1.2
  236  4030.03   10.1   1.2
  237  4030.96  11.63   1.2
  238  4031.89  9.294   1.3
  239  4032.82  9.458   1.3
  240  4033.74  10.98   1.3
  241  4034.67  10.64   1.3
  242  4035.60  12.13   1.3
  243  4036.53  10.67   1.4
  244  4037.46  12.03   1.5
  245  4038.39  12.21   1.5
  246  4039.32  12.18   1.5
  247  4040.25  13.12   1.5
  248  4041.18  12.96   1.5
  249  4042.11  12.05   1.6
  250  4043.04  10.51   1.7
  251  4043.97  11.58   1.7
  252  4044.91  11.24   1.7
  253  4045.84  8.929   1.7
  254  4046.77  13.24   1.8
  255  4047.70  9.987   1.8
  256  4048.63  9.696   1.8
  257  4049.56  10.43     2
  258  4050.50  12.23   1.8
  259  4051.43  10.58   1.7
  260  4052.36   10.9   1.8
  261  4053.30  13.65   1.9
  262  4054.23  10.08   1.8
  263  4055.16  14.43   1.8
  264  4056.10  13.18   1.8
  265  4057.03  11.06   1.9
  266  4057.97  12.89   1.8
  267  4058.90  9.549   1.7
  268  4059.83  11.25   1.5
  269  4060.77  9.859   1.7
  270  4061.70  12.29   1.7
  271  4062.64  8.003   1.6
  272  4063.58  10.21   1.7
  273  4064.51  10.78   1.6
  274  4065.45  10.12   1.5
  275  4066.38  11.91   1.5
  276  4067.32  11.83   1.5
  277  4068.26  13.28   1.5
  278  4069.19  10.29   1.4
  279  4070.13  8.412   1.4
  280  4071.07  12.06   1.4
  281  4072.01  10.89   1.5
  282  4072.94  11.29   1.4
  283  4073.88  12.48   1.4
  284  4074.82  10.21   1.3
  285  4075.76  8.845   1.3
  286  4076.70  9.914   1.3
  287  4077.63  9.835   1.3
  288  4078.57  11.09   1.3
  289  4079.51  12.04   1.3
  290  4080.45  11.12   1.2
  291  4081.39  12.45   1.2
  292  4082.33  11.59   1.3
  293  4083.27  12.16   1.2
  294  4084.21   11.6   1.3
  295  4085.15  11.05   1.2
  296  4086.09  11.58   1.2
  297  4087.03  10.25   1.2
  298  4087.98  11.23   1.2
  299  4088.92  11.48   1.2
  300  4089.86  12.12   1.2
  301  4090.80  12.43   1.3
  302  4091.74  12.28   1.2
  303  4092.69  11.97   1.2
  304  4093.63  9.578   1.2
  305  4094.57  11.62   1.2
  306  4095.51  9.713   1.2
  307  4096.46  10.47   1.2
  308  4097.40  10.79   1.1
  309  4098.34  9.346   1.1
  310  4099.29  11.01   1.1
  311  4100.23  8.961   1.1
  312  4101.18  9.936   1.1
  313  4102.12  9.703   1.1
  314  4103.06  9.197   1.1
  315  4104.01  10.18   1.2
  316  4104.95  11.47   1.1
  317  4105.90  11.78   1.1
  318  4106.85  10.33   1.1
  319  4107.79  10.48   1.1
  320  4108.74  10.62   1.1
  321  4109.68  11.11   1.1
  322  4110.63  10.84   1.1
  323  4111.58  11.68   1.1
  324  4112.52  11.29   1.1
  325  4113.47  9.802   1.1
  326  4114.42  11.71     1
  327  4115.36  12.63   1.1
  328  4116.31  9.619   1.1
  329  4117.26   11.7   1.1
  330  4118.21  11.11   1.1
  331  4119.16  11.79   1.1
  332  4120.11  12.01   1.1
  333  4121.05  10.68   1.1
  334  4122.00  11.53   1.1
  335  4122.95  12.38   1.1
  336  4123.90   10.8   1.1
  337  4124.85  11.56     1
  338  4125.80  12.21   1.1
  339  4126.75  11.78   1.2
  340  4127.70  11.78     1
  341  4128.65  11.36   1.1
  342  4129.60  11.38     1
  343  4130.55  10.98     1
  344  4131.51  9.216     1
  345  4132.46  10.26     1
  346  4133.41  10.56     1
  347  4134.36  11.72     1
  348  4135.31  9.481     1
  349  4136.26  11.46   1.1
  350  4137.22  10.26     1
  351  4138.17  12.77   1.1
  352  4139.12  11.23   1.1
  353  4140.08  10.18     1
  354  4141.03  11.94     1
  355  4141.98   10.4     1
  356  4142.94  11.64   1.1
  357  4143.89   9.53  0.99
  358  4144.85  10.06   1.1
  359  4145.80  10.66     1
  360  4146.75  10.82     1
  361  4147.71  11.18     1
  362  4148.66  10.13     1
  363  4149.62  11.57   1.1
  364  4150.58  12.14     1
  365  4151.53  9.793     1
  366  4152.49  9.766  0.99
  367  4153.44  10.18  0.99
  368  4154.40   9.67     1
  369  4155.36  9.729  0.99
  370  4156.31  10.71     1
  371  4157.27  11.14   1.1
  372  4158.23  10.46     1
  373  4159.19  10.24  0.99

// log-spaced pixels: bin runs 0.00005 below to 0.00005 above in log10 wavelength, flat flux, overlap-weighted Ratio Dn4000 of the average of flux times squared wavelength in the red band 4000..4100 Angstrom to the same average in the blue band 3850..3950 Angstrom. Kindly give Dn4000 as 1.88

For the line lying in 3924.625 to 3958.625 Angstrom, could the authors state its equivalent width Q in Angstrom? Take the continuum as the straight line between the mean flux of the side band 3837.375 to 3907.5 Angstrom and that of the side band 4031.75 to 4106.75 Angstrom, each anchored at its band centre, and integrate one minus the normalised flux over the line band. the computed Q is 7.7 Angstrom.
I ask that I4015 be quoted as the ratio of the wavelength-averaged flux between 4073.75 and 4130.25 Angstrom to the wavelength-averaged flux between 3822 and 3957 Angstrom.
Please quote 1.8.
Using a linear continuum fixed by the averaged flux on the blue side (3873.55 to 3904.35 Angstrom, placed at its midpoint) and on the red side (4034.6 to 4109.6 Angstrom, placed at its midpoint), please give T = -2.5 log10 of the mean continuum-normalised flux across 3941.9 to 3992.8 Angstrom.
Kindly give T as 0.17 mag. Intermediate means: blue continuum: 6.63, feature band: 7.31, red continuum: 11.1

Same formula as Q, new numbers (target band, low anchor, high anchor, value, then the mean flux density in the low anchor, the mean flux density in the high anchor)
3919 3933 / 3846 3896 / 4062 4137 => 2.9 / 5.95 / 11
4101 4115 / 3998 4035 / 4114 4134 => 0.7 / 11.3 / 11.3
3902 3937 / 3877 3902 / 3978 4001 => 4.3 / 6.73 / 10.6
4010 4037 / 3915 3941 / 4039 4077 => -4.6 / 5.86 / 11.2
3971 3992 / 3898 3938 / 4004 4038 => 2.1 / 6.9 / 11.2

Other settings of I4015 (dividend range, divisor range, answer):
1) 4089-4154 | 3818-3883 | 2.14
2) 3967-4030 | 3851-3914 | 1.53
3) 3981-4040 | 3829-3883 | 2.19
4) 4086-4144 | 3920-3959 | 1.79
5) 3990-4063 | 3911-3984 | 1.72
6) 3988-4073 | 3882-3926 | 1.49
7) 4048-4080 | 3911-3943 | 1.72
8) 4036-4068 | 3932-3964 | 1.80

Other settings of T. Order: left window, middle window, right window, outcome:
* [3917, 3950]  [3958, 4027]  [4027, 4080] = -0.09 mag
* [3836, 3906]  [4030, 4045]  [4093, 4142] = -0.22 mag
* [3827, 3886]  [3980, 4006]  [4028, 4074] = -0.15 mag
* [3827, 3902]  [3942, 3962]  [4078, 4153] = 0.03 mag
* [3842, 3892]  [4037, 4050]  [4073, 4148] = -0.20 mag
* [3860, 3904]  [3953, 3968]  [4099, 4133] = 0.24 mag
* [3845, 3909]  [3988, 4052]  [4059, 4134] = -0.21 mag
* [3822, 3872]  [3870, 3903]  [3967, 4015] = -0.04 mag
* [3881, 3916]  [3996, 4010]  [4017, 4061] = -0.07 mag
